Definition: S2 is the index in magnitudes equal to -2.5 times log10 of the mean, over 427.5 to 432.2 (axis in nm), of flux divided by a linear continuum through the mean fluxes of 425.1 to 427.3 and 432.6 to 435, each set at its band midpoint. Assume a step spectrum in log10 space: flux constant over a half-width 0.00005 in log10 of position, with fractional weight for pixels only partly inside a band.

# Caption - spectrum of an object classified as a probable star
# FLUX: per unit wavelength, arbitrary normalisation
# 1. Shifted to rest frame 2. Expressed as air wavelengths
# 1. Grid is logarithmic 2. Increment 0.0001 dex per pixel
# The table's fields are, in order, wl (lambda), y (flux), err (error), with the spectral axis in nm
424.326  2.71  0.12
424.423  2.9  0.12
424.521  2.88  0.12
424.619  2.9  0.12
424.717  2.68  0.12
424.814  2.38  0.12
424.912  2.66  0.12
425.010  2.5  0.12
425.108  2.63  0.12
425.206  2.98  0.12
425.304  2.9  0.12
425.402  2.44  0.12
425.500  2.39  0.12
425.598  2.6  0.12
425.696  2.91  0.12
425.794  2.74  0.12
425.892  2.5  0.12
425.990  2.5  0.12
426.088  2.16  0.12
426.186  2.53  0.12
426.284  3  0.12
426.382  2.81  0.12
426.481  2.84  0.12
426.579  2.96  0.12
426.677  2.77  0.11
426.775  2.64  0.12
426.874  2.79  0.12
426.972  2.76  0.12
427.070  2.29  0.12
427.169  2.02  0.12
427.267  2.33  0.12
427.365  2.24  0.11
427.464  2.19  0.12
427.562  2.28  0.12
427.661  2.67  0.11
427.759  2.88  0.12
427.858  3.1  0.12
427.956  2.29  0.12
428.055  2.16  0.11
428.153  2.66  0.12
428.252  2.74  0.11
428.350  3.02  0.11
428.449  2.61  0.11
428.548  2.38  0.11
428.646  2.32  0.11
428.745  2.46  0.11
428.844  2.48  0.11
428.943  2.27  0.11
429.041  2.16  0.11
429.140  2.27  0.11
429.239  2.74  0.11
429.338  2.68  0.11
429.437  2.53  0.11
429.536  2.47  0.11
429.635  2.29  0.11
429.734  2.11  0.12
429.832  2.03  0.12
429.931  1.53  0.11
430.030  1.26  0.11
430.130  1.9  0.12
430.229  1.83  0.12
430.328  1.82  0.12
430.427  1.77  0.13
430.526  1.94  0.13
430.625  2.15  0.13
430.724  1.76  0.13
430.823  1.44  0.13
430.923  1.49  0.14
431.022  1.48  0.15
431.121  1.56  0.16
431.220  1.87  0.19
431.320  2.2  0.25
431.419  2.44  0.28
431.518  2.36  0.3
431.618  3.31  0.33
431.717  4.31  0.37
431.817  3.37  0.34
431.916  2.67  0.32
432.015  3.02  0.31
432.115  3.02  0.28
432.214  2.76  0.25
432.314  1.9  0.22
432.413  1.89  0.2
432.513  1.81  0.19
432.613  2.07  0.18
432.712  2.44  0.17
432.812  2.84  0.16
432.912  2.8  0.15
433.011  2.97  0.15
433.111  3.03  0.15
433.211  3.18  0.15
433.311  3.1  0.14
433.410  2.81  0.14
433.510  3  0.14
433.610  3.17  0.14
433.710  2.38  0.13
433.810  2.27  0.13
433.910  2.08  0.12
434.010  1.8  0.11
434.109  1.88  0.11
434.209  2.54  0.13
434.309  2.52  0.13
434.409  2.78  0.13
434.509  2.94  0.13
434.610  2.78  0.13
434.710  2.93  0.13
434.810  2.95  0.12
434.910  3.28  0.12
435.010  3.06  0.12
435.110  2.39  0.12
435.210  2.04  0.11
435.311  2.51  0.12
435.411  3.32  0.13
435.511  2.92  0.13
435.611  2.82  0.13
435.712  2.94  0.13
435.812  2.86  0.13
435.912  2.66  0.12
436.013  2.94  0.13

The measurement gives 0.14 mag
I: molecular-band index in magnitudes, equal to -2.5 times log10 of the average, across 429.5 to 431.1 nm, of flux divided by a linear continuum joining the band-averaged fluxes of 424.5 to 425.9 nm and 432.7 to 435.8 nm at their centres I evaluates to 0.43 mag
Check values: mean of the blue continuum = 2.67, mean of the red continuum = 2.73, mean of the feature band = 1.82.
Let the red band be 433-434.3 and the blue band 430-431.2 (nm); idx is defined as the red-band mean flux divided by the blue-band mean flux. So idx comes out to 1.53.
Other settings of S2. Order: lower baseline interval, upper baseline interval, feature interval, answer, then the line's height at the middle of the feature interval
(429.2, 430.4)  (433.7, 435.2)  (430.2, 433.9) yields -0.05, 2.32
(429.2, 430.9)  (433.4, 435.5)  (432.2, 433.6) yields -0.09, 2.42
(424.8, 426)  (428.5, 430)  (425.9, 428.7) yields -0.04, 2.47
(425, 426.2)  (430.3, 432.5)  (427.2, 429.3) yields -0.01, 2.46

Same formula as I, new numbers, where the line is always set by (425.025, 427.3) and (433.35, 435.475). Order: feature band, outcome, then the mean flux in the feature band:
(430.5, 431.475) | 0.39 mag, 1.83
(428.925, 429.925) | 0.14 mag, 2.32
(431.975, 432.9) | 0.09 mag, 2.42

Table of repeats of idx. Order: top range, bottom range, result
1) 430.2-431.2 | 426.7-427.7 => 0.71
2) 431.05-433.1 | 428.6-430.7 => 1.21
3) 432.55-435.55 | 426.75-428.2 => 1.08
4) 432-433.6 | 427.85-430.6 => 1.18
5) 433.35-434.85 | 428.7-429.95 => 1.11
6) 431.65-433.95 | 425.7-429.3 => 1.08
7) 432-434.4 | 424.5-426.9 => 0.95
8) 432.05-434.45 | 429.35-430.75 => 1.29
